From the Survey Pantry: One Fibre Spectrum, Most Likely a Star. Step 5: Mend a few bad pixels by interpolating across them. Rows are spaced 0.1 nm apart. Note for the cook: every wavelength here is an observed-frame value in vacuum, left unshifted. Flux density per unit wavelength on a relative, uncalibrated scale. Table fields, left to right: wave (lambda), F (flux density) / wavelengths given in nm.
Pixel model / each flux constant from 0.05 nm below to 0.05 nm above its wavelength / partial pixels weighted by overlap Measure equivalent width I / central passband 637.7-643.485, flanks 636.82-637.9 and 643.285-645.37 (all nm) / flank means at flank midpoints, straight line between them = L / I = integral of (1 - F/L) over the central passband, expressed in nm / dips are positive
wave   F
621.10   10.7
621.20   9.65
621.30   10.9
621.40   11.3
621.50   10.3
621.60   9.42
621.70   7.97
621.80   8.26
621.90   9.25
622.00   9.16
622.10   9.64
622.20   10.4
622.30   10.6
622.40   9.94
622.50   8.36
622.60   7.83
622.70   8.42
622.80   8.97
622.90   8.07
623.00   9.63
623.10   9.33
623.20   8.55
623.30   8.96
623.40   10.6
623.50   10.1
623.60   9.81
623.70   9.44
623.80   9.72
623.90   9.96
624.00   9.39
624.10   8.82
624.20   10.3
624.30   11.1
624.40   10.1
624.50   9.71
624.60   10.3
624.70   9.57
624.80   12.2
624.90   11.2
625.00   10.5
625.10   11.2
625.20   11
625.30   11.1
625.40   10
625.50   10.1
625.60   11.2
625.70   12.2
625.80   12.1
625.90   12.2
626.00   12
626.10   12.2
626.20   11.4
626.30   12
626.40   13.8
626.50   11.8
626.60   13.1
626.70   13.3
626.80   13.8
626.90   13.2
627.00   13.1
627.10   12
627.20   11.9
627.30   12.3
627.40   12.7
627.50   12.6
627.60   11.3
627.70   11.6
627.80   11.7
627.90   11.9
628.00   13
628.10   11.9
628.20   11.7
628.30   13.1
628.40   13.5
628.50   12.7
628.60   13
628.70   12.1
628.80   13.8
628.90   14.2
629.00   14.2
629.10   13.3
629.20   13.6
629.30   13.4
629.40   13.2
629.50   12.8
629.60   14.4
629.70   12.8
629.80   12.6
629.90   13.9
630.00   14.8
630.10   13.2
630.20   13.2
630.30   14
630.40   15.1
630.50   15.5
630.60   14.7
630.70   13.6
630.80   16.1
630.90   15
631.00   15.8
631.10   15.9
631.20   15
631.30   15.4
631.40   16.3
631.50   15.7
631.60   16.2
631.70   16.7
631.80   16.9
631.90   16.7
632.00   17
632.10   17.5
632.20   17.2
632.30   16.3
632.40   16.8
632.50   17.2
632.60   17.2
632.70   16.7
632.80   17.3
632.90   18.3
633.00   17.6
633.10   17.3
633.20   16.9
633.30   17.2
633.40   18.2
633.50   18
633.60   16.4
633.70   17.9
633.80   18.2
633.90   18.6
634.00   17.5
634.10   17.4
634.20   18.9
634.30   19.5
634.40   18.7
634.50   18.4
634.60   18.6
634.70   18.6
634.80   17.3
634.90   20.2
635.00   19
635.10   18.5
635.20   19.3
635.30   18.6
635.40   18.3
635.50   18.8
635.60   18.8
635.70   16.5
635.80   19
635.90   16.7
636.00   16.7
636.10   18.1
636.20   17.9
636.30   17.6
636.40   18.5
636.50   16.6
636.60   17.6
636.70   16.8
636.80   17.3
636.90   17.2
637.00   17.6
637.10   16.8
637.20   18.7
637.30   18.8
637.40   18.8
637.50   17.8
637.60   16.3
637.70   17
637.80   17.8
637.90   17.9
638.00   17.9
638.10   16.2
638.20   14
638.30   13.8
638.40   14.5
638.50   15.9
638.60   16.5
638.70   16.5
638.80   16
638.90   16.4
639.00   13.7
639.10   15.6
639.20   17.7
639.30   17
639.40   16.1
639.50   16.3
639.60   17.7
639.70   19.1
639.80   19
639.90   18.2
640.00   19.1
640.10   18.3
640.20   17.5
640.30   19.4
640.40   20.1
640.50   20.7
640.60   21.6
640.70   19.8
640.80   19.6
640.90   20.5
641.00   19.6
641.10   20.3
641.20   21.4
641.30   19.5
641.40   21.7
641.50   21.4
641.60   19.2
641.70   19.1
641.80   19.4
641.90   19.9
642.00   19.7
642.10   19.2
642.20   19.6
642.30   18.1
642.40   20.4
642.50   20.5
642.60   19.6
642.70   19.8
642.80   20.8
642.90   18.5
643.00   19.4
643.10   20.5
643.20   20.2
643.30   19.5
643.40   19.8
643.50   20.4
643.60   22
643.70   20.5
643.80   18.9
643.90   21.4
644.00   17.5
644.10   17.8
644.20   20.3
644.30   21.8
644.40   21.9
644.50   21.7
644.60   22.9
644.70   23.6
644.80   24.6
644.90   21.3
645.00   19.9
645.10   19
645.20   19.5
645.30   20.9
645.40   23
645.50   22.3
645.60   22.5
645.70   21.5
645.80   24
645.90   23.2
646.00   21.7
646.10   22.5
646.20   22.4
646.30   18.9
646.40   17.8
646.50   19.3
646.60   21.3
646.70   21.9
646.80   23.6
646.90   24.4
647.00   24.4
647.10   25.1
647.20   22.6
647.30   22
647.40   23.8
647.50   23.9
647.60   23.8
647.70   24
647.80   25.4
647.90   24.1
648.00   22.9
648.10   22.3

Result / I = 0.18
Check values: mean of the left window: 17.7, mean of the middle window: 18.6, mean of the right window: 20.8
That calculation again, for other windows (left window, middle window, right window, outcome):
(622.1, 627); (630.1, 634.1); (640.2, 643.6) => -0.475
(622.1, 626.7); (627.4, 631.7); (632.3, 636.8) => 0.141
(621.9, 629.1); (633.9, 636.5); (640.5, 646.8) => -0.332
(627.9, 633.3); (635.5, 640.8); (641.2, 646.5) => 0.196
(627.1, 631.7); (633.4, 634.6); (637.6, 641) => -0.210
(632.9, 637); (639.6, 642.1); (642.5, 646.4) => 0.012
